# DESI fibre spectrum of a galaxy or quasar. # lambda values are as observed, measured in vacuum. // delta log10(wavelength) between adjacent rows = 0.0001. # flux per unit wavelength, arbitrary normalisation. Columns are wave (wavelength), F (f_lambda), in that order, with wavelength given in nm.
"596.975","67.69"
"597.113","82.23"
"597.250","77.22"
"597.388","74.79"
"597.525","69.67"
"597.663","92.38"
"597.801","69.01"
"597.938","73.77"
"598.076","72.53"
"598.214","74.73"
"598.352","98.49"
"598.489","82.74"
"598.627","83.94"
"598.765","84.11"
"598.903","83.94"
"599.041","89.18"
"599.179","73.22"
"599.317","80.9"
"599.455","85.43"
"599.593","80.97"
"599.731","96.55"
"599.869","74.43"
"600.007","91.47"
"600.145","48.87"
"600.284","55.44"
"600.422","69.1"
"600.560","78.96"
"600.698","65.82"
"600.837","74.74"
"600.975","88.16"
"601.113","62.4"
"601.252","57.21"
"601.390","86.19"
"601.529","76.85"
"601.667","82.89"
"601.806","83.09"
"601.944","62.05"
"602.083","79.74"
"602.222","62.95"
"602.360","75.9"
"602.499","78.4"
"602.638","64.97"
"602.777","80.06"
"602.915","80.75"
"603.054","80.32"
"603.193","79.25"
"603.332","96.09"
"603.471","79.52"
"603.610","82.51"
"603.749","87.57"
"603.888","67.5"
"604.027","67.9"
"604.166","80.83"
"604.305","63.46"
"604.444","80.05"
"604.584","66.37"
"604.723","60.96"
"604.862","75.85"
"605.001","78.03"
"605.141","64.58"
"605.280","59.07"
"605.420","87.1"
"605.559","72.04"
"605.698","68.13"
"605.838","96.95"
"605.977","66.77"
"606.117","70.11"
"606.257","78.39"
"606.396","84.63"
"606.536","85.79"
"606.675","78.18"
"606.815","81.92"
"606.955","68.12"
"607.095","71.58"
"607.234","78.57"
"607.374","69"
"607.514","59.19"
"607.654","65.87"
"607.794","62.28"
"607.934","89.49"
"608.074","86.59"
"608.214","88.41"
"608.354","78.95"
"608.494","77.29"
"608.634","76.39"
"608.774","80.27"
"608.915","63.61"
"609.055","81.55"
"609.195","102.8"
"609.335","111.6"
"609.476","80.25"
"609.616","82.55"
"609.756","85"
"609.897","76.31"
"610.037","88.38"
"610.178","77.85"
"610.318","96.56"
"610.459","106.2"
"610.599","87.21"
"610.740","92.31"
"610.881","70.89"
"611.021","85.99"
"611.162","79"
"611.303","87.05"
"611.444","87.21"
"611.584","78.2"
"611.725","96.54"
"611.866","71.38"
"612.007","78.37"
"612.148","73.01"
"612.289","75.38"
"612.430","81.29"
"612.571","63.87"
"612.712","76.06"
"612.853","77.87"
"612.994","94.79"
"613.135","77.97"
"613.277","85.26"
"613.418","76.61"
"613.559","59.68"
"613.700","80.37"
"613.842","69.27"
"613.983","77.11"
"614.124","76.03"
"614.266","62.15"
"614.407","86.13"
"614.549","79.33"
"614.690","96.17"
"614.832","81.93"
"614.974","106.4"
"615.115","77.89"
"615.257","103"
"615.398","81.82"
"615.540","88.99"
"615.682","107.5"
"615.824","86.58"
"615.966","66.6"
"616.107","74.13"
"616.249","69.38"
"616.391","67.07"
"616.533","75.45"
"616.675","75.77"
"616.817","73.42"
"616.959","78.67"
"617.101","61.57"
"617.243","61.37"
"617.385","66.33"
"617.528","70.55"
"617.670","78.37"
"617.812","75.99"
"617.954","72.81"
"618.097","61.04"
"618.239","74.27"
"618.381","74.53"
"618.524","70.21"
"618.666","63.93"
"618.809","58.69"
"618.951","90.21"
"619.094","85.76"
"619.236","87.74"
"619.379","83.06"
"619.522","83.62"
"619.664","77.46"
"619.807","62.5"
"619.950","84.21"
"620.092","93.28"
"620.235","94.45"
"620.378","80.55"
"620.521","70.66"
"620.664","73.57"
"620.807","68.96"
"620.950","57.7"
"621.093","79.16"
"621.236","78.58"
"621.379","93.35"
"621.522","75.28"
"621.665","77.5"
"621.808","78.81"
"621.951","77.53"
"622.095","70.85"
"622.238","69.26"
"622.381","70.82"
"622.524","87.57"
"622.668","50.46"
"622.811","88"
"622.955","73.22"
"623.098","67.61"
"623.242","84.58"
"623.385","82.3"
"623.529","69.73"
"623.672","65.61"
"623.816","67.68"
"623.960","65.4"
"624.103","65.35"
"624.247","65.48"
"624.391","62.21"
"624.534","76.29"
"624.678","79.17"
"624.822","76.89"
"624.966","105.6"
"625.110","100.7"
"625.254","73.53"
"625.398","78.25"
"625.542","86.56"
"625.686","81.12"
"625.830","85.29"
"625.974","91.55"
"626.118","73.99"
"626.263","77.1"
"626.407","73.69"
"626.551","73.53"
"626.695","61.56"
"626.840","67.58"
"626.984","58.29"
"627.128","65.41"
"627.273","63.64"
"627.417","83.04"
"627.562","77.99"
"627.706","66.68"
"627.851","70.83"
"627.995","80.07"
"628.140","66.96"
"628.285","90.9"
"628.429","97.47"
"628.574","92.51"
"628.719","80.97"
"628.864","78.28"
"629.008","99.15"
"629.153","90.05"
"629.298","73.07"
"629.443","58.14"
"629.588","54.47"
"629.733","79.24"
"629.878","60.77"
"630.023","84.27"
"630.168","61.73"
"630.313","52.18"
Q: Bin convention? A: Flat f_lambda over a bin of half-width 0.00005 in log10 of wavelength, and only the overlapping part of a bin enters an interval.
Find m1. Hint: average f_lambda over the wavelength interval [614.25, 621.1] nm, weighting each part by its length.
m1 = 77.7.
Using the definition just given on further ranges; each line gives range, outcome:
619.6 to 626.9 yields 76.3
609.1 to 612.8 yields 84.2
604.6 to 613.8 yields 79.1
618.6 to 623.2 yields 76.7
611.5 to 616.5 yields 80.1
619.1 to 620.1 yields 81.3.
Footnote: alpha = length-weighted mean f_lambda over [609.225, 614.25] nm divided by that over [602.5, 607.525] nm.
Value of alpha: 1.1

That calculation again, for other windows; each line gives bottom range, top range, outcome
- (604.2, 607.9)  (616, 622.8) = 1.02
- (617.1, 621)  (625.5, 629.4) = 1.04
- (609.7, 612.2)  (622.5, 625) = 0.87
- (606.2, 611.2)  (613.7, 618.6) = 0.95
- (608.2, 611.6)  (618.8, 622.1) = 0.93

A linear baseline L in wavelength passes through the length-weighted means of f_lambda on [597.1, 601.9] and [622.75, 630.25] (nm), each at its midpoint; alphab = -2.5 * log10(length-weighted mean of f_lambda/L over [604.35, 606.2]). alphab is 0.07 mag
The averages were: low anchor 77.6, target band 72.7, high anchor 76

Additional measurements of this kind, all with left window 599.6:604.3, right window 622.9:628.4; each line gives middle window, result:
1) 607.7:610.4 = -0.11 mag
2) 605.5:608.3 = -0.01 mag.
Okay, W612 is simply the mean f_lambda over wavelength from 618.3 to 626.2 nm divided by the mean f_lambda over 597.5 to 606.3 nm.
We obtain 1.0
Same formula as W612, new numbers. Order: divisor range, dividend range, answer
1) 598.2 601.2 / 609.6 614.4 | 1.03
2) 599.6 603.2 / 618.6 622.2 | 1.04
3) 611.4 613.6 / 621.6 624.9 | 0.93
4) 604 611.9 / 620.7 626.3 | 0.96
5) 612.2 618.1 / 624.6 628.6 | 1.01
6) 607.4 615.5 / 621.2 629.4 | 0.94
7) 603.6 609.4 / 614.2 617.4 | 1.04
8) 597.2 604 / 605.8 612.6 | 1.04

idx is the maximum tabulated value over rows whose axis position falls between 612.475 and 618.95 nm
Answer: 107.5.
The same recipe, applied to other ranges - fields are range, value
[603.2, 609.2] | 102.8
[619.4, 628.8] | 105.6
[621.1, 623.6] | 93.35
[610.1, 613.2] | 106.2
